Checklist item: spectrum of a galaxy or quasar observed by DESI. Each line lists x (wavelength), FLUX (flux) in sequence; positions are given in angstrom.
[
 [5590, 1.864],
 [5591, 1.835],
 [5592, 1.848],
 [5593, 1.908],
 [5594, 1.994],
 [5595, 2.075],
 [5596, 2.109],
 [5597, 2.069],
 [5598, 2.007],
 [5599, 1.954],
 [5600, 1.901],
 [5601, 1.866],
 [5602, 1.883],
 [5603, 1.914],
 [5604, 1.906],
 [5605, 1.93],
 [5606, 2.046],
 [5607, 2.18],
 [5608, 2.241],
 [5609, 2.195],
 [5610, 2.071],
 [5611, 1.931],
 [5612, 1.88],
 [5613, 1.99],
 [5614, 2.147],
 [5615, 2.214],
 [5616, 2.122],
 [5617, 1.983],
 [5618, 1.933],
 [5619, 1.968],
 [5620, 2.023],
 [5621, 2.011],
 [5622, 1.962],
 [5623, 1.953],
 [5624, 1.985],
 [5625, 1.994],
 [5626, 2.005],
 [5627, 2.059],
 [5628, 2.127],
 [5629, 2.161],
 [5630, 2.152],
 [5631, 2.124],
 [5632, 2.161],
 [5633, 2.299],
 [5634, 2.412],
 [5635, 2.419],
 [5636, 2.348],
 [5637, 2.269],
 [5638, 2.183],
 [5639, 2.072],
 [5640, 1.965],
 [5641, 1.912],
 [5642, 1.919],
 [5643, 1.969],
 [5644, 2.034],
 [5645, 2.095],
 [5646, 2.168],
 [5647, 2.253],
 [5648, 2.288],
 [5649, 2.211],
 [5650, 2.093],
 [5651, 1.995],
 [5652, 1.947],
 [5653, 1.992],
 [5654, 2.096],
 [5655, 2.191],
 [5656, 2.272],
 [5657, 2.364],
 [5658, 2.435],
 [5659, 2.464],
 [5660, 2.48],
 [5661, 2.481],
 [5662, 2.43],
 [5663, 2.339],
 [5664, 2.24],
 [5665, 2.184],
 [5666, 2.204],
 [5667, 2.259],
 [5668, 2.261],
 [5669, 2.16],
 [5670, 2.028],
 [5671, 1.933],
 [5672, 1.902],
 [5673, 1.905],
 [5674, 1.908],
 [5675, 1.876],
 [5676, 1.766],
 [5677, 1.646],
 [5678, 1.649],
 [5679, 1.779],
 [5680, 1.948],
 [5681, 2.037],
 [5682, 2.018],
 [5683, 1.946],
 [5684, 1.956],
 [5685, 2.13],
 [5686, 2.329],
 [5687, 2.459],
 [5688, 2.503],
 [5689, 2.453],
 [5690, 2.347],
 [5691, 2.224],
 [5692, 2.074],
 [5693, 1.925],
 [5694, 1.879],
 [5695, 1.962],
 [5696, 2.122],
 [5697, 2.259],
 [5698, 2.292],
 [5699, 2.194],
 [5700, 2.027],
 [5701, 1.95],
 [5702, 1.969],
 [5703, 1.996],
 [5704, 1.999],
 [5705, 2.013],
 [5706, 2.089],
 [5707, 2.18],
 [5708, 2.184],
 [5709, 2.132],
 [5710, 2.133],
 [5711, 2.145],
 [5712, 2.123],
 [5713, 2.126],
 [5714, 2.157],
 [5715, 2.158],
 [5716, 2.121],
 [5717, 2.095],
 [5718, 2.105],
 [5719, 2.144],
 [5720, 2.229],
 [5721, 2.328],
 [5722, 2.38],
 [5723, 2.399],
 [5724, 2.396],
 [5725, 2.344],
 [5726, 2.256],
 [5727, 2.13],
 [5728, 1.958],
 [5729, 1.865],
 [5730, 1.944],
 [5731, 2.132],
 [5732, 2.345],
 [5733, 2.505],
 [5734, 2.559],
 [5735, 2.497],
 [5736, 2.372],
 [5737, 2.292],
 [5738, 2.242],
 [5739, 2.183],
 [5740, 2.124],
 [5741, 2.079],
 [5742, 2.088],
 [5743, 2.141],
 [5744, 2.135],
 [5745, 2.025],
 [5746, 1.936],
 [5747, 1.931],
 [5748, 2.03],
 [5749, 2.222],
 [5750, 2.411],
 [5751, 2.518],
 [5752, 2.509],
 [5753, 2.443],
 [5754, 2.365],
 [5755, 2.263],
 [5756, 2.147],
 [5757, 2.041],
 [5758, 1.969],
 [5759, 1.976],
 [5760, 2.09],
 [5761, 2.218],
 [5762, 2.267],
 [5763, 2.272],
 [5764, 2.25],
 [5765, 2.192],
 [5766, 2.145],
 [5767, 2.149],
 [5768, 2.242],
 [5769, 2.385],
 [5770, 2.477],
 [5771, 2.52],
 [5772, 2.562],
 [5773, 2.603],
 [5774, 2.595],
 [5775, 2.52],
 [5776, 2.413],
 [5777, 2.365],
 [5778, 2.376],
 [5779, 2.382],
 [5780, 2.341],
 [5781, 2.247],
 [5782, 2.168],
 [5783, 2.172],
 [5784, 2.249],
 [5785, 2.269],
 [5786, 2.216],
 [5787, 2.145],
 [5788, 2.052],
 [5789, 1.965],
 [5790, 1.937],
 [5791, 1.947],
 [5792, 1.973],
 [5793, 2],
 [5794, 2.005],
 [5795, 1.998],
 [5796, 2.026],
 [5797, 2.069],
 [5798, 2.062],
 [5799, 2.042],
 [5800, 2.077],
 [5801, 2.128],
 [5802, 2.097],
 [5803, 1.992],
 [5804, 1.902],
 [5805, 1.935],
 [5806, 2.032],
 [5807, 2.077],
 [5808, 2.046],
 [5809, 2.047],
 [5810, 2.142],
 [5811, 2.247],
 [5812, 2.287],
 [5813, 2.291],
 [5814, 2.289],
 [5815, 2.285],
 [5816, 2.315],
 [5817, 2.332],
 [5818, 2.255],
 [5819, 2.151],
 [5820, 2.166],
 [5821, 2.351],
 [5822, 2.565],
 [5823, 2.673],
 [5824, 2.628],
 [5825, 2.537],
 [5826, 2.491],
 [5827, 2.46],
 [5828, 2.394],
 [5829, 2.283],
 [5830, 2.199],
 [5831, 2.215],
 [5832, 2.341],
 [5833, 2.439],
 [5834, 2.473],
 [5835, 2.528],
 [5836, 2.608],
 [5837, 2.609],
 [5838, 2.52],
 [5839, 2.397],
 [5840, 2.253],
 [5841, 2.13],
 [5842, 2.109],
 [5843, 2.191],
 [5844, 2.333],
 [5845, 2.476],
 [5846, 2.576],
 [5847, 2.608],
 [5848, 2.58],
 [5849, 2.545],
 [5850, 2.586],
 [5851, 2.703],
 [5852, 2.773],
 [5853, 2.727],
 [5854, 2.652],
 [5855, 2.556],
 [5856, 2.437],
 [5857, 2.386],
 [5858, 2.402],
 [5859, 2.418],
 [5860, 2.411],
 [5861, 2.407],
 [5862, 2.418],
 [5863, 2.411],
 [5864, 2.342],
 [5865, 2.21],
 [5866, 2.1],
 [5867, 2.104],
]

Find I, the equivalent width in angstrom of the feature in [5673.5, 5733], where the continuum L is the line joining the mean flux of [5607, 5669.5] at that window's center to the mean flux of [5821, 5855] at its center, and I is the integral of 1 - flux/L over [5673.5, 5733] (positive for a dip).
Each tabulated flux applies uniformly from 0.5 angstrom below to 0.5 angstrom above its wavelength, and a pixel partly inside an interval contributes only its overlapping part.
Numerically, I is 3.8 angstrom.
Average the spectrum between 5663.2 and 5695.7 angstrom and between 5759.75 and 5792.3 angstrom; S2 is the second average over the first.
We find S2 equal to 1.1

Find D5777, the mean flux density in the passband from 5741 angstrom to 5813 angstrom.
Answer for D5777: 2.18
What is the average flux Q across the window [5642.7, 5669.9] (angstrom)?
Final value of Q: 2.22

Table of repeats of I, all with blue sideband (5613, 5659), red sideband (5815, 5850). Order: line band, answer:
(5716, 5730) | 0.35 angstrom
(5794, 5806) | 1.67 angstrom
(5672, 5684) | 1.73 angstrom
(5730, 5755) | 0.29 angstrom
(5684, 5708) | 0.68 angstrom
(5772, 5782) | -0.42 angstrom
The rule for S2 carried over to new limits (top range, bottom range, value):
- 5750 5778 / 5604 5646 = 1.11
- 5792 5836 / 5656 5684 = 1.06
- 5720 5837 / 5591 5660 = 1.07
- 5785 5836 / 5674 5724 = 1.05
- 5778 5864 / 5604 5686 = 1.10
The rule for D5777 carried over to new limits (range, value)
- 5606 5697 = 2.11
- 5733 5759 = 2.22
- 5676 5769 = 2.16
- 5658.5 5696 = 2.11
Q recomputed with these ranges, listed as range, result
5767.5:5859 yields 2.31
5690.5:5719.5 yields 2.1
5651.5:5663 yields 2.29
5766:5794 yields 2.26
